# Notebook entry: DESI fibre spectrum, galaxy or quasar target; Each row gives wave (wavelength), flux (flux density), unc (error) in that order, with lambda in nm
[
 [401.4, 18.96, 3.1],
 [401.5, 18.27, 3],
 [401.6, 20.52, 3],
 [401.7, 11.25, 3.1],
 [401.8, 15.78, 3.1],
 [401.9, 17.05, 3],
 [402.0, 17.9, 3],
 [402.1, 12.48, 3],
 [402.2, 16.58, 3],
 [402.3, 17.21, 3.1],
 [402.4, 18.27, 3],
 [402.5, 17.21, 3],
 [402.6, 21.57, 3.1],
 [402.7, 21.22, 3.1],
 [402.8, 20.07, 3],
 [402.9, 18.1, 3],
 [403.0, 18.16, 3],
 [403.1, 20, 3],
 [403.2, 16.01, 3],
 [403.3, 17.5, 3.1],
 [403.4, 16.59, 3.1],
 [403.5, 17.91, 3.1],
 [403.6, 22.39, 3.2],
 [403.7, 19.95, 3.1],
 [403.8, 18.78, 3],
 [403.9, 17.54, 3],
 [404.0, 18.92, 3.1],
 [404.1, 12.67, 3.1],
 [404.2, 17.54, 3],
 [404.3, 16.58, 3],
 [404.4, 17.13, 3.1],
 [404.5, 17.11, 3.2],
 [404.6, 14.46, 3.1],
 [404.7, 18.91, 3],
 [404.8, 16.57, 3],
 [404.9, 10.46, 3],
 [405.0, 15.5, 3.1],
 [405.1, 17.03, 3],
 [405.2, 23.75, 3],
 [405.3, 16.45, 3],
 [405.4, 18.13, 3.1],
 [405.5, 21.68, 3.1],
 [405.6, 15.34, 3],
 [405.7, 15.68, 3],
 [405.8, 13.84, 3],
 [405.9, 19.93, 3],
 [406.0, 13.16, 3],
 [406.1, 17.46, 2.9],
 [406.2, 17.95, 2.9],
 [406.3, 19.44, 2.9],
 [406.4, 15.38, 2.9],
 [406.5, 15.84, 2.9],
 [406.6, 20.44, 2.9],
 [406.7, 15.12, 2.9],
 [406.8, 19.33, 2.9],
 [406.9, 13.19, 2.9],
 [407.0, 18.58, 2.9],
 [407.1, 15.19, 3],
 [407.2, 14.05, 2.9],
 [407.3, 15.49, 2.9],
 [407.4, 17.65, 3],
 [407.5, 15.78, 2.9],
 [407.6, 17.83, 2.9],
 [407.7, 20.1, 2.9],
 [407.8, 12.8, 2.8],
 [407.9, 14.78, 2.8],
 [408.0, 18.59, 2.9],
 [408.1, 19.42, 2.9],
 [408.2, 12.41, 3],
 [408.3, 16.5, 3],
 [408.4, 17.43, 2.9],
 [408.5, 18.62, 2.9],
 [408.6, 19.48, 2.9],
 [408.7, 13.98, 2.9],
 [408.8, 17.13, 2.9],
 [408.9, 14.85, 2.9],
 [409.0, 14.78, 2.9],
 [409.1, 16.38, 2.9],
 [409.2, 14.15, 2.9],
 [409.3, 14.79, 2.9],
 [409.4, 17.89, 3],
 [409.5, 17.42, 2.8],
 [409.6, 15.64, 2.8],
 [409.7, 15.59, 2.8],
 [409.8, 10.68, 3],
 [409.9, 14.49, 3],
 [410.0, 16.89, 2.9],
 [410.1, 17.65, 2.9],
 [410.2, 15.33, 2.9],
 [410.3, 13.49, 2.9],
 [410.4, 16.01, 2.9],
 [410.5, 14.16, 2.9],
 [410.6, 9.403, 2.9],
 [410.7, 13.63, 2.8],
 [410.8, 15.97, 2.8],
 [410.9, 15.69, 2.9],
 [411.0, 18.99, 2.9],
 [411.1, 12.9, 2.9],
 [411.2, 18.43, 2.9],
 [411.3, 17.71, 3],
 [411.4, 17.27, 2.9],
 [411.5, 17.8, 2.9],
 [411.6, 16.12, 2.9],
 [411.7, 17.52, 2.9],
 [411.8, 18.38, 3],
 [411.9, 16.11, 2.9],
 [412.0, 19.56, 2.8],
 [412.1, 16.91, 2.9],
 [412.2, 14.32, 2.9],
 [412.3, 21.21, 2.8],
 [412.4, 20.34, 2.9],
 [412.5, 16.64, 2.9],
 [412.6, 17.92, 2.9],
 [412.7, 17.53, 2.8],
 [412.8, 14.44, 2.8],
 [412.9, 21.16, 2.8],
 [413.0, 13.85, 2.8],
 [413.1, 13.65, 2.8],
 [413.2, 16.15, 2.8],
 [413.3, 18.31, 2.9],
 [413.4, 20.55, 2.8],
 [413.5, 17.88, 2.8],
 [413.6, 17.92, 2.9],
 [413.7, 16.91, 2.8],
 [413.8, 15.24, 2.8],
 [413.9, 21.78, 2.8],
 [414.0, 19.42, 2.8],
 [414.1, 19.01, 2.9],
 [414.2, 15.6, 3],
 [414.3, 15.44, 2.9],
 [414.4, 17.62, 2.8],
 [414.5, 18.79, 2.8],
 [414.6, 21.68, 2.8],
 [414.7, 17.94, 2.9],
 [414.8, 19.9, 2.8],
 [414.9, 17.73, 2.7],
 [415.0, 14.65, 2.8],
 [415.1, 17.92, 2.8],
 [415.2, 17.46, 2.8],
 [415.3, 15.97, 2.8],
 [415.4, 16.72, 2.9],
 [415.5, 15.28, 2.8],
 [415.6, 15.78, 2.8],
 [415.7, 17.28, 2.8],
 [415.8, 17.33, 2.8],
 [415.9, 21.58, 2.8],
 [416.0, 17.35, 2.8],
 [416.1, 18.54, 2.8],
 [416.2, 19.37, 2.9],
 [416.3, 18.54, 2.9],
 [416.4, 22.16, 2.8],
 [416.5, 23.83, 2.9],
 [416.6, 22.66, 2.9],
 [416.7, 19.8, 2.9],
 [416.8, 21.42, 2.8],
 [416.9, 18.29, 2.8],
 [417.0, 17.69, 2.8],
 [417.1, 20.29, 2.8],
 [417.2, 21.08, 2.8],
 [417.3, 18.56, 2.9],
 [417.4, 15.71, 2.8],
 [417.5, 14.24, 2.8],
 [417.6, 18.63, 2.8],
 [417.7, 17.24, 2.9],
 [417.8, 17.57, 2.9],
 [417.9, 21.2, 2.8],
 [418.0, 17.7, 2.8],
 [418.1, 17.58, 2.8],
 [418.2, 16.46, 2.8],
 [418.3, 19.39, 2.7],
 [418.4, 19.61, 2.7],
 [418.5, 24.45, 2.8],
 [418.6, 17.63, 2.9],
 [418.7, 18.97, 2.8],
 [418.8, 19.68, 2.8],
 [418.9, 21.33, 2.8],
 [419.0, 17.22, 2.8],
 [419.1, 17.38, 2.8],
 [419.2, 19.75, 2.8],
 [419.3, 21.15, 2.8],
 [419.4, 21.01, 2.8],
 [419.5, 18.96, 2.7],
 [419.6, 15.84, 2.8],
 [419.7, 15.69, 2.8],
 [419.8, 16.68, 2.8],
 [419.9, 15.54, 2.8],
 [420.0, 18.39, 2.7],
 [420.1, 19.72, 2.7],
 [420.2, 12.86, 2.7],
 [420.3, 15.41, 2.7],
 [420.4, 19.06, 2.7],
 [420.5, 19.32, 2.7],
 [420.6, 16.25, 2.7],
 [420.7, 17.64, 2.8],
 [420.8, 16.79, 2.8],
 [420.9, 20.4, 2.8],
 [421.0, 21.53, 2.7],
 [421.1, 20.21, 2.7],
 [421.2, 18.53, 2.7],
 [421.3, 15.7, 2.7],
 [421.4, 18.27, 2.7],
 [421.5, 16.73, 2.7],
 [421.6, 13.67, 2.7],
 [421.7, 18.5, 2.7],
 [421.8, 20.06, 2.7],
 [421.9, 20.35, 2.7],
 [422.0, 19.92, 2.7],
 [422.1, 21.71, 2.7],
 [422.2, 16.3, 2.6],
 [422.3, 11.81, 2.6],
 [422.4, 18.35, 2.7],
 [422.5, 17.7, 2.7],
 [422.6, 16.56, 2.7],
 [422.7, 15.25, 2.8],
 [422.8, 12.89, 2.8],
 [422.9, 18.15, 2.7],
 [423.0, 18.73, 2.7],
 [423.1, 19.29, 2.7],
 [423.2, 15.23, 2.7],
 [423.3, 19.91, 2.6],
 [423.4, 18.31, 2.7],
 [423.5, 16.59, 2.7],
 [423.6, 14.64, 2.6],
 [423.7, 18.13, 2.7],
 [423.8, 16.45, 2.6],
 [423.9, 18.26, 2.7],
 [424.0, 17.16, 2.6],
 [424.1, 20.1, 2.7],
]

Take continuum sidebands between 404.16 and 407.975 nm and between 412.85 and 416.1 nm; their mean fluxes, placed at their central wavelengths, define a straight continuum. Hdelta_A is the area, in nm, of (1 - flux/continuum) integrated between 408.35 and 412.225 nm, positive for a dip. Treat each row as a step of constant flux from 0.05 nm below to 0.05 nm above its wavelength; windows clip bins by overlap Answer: 0.27 nm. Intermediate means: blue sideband 16.7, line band 16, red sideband 17.6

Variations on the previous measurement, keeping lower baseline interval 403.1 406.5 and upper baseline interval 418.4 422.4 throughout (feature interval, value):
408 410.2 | 0.18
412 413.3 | 0.04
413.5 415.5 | 0.02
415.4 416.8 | -0.10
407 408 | 0.07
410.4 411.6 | 0.13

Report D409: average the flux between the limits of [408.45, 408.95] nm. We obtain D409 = 16.8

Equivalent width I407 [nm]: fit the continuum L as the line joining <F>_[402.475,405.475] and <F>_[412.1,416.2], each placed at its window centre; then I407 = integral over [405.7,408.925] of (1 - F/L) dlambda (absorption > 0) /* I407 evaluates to 0.210 nm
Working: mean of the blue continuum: 17.8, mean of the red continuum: 17.6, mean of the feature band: 16.6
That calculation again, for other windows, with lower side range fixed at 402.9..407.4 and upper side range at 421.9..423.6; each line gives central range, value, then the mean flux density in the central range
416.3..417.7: -0.178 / 19.4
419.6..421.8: -0.026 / 17.5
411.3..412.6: -0.037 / 17.7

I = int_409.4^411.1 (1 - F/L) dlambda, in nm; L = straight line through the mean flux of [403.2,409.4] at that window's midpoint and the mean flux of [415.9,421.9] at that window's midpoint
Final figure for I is 0.22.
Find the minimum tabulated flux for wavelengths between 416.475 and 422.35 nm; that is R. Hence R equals 11.81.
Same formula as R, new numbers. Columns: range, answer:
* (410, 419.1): 9.403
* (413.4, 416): 14.65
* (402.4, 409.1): 10.46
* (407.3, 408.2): 12.41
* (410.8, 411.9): 12.9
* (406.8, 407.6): 13.19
